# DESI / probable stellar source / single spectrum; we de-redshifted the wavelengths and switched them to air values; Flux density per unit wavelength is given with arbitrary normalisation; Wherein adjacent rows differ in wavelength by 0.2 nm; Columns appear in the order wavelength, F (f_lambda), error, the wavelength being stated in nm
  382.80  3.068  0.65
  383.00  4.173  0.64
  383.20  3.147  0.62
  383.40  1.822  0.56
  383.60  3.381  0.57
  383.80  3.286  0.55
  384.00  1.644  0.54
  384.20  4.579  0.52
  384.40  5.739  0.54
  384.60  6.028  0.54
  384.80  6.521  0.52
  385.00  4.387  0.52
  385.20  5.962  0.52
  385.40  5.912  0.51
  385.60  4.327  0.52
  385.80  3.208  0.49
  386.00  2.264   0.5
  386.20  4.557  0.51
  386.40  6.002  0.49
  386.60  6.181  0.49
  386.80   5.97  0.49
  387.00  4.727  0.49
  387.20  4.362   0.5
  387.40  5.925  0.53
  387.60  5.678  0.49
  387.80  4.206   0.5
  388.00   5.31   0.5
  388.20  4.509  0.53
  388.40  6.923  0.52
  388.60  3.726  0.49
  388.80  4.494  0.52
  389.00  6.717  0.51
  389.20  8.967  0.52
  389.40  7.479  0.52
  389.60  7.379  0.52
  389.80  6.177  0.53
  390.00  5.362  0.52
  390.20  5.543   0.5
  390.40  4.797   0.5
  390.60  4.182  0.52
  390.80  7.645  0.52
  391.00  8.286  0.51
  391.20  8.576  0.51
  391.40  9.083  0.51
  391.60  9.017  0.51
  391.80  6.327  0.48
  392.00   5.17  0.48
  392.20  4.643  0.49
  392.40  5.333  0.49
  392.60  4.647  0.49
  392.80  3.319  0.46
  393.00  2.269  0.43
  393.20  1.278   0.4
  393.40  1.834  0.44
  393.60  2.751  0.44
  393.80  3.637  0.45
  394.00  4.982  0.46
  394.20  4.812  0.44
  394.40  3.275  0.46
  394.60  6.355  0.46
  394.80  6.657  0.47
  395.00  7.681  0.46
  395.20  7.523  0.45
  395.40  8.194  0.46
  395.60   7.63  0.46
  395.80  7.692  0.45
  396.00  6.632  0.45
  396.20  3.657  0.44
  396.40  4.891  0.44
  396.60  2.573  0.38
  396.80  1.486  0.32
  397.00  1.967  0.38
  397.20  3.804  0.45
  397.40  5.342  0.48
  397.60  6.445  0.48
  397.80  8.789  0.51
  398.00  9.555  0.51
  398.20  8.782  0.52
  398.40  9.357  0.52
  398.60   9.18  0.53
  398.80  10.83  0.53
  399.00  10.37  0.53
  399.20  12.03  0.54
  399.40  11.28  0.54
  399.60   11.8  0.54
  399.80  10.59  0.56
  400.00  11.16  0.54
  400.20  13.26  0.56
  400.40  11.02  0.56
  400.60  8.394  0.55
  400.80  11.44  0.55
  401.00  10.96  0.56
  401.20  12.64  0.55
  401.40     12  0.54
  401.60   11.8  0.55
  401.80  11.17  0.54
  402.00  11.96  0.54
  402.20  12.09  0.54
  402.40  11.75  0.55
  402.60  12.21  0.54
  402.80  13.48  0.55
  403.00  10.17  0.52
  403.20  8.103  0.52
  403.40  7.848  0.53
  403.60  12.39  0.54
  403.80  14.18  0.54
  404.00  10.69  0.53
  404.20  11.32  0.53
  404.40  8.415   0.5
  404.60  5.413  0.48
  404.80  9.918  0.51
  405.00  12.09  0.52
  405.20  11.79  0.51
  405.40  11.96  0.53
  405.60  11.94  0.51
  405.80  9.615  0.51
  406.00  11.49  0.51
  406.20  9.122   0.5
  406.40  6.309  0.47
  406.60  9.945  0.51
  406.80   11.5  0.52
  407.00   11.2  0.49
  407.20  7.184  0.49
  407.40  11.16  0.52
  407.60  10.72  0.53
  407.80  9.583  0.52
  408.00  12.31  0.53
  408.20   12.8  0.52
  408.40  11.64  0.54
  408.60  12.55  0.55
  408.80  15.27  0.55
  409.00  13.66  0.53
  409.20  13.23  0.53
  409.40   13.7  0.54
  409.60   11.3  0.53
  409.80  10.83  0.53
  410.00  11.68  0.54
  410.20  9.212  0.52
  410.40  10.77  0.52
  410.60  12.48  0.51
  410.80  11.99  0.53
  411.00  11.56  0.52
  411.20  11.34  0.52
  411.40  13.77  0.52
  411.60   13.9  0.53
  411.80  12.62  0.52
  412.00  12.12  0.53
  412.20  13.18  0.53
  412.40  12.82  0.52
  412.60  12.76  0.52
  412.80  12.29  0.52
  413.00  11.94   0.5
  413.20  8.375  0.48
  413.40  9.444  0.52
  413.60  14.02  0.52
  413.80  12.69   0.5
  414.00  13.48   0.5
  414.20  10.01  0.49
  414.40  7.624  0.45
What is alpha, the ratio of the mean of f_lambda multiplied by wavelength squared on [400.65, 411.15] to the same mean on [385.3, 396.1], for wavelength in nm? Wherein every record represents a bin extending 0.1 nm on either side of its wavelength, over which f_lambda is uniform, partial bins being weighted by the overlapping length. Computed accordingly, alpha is 2.16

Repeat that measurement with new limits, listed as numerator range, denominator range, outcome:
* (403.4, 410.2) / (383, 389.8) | 2.44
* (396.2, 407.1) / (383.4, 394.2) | 2.02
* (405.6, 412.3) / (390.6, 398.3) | 2.22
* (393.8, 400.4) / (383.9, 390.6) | 1.48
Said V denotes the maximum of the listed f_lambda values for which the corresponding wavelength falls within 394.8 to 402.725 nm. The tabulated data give 13.26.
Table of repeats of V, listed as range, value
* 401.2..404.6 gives 14.18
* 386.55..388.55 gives 6.923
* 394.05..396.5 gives 8.194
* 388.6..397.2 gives 9.083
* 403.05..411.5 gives 15.27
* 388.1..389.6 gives 8.967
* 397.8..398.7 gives 9.555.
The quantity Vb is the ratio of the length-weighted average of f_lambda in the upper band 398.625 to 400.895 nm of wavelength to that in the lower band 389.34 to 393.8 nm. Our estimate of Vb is 2.0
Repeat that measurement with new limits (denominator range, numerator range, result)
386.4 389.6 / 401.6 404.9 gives 1.87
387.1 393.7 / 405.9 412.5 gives 2.11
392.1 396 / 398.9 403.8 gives 2.25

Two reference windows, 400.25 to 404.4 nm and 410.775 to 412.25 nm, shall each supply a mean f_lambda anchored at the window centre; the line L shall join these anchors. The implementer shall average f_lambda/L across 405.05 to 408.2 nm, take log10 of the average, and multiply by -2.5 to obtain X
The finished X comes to 0.133 mag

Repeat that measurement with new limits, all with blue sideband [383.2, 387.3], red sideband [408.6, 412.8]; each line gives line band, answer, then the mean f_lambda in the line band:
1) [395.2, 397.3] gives 0.49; 4.98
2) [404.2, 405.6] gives 0.05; 10.2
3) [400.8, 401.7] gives -0.24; 11.8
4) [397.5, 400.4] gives -0.17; 10.3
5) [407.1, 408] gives 0.15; 9.96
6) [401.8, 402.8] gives -0.23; 12.1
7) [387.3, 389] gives 0.04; 5.19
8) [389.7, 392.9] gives 0.04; 6.13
